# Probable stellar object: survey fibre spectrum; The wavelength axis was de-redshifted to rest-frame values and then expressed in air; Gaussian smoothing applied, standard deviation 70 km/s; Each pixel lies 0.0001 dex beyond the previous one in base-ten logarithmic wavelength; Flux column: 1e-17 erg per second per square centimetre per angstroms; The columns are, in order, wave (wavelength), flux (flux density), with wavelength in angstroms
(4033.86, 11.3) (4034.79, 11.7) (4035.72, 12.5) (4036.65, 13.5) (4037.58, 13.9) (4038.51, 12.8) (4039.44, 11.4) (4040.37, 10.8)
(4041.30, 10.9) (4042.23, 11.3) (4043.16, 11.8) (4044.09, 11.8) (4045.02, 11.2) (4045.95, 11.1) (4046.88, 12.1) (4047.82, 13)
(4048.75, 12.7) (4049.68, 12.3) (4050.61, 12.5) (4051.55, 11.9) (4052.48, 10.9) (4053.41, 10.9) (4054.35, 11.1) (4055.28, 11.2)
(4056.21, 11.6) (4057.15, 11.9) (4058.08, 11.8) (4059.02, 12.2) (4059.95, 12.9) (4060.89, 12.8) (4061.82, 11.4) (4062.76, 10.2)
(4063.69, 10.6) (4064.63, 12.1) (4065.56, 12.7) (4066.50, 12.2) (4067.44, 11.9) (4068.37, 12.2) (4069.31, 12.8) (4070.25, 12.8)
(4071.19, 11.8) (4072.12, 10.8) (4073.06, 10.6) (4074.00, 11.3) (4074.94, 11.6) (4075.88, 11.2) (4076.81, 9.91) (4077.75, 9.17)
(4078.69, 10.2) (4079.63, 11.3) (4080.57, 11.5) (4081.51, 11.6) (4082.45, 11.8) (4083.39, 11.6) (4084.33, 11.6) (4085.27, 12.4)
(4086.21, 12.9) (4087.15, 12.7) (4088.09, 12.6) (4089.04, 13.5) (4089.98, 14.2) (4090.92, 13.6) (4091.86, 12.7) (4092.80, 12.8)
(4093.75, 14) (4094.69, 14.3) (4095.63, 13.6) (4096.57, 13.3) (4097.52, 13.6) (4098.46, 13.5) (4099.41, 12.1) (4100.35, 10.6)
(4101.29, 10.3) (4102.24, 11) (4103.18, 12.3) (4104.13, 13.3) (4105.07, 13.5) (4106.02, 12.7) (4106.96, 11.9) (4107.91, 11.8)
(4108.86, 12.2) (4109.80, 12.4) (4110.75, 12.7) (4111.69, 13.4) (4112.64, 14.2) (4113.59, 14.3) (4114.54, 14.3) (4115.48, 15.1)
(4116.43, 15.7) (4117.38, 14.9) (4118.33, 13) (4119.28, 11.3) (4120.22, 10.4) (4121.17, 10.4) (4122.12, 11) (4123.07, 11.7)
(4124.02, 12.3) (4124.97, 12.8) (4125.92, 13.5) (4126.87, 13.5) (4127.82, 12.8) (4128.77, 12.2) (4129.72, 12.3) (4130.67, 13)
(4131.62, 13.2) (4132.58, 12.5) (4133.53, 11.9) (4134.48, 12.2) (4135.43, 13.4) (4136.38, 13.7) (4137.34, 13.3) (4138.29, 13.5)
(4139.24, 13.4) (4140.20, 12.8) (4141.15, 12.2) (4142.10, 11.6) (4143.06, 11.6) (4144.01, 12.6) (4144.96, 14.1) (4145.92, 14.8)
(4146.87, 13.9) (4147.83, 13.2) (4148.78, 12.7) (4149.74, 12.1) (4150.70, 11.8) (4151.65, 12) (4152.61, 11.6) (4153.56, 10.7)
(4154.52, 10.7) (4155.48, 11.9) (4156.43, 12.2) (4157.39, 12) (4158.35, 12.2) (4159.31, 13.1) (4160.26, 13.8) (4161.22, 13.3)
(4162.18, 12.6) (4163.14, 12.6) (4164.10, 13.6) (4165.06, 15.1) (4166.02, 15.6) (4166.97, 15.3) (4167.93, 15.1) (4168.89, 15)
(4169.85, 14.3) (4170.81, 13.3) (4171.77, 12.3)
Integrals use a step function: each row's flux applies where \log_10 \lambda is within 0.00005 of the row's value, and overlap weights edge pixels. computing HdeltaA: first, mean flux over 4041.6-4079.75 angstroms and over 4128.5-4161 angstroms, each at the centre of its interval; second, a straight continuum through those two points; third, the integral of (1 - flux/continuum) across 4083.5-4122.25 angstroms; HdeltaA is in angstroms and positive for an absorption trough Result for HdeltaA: -2.35 angstroms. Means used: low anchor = 11.6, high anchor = 12.6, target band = 12.8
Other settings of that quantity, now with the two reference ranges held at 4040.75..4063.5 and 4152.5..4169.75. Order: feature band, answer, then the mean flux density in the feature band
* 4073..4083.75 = 0.96 angstroms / 11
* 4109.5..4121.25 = -0.72 angstroms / 13.3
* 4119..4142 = 0.57 angstroms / 12.5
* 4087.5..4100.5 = -1.00 angstroms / 13.2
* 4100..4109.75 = 0.34 angstroms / 12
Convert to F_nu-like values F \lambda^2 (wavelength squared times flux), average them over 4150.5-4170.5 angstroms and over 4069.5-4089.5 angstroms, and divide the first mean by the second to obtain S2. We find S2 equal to 1.18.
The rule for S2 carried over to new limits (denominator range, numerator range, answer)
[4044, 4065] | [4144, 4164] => 1.12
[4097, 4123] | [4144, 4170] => 1.06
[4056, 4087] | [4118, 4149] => 1.12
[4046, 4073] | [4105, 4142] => 1.12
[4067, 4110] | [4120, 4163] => 1.06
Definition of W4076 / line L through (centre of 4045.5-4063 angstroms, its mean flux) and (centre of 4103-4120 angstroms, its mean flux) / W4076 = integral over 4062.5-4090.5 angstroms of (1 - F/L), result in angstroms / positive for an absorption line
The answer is 1.5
